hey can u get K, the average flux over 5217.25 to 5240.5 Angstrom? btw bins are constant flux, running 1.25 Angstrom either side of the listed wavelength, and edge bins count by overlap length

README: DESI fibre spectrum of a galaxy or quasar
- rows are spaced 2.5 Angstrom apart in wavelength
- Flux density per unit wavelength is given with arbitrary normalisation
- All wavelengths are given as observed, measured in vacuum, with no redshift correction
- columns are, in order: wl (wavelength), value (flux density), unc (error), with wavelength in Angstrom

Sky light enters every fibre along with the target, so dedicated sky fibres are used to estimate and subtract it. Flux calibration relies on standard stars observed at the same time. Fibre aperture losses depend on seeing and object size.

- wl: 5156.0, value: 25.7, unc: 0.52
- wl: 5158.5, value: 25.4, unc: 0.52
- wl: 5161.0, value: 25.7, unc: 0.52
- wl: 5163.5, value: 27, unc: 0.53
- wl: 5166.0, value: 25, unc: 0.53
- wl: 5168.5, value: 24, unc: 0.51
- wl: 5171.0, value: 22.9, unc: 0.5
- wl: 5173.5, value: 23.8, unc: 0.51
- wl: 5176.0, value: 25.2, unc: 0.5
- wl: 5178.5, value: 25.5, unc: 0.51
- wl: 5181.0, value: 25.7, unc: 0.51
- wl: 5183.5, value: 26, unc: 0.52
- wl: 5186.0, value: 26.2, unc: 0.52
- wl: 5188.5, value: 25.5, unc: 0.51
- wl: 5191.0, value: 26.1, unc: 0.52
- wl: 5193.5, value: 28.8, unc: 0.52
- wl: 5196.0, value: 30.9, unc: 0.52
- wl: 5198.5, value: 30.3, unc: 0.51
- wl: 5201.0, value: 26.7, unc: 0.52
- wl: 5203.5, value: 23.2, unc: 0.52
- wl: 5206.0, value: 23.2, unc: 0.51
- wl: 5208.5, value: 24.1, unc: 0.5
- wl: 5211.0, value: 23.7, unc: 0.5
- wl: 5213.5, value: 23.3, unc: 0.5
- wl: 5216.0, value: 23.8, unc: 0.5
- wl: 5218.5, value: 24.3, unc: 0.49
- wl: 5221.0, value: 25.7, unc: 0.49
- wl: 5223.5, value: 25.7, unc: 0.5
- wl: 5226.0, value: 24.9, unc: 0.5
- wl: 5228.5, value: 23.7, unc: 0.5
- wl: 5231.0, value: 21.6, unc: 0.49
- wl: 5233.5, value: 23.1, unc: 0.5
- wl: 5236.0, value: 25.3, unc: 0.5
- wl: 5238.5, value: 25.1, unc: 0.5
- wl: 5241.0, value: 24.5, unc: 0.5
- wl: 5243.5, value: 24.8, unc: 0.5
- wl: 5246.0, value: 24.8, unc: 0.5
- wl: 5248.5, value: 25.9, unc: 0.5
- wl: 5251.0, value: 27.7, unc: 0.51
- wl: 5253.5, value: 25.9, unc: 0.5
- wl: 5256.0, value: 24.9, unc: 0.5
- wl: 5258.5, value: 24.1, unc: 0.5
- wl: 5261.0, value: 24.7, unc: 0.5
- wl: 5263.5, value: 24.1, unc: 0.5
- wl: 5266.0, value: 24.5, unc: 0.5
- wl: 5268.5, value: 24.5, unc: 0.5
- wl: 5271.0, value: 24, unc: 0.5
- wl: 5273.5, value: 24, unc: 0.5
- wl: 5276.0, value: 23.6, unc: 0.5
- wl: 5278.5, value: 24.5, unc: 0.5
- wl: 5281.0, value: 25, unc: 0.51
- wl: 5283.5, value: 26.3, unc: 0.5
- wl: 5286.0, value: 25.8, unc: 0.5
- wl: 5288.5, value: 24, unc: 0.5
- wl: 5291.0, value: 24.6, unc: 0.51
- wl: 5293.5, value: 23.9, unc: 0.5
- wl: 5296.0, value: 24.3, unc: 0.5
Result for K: 24.4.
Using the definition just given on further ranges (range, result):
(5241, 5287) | 24.9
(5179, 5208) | 26.5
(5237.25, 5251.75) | 25.4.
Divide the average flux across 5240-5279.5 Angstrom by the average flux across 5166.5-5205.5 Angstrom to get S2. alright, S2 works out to 0.95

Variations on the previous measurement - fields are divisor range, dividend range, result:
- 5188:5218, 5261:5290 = 0.95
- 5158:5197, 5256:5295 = 0.95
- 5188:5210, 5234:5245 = 0.93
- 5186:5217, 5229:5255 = 0.96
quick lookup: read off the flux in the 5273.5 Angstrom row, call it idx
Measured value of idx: 24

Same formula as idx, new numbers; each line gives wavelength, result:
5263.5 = 24.1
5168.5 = 24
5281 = 25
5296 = 24.3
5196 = 30.9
